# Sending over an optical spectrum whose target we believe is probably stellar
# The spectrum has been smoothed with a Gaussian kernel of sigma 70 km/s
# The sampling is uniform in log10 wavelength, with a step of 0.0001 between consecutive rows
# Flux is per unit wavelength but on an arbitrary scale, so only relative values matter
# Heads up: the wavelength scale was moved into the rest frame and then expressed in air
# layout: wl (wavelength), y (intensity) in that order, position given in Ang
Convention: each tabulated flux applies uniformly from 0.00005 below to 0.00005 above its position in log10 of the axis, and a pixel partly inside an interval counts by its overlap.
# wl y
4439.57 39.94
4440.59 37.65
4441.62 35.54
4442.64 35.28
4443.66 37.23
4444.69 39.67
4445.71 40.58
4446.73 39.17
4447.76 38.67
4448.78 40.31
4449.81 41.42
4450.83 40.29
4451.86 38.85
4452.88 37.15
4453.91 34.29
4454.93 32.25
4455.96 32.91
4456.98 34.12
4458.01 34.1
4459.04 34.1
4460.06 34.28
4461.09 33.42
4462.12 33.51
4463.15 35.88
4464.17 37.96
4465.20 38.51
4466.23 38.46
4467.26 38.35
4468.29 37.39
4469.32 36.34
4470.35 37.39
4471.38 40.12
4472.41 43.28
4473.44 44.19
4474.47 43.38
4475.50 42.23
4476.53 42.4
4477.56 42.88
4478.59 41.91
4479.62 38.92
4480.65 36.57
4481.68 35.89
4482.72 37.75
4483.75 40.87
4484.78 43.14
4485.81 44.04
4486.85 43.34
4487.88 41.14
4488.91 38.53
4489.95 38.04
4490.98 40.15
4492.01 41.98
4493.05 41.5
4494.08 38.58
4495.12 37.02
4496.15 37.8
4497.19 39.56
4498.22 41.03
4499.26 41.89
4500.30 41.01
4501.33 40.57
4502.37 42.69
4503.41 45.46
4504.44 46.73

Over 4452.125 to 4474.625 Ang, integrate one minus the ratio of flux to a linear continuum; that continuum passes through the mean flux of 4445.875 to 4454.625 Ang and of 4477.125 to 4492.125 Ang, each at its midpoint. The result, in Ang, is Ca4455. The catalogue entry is 1.4 Ang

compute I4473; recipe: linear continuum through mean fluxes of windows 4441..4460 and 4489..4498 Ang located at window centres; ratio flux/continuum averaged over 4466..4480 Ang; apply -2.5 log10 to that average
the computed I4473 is -0.07 mag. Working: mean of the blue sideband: 36.9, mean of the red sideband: 39.4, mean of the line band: 40.6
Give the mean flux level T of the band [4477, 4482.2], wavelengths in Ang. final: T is 39.3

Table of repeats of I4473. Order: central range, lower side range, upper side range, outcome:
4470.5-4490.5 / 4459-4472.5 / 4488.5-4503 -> -0.07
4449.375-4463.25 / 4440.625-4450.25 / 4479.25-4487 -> 0.10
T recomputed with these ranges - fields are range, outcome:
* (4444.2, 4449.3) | 39.7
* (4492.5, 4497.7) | 38.9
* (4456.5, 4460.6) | 34.1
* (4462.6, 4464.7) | 36.9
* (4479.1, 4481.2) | 37.8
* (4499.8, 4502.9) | 41.4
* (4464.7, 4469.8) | 37.8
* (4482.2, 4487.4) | 41.8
